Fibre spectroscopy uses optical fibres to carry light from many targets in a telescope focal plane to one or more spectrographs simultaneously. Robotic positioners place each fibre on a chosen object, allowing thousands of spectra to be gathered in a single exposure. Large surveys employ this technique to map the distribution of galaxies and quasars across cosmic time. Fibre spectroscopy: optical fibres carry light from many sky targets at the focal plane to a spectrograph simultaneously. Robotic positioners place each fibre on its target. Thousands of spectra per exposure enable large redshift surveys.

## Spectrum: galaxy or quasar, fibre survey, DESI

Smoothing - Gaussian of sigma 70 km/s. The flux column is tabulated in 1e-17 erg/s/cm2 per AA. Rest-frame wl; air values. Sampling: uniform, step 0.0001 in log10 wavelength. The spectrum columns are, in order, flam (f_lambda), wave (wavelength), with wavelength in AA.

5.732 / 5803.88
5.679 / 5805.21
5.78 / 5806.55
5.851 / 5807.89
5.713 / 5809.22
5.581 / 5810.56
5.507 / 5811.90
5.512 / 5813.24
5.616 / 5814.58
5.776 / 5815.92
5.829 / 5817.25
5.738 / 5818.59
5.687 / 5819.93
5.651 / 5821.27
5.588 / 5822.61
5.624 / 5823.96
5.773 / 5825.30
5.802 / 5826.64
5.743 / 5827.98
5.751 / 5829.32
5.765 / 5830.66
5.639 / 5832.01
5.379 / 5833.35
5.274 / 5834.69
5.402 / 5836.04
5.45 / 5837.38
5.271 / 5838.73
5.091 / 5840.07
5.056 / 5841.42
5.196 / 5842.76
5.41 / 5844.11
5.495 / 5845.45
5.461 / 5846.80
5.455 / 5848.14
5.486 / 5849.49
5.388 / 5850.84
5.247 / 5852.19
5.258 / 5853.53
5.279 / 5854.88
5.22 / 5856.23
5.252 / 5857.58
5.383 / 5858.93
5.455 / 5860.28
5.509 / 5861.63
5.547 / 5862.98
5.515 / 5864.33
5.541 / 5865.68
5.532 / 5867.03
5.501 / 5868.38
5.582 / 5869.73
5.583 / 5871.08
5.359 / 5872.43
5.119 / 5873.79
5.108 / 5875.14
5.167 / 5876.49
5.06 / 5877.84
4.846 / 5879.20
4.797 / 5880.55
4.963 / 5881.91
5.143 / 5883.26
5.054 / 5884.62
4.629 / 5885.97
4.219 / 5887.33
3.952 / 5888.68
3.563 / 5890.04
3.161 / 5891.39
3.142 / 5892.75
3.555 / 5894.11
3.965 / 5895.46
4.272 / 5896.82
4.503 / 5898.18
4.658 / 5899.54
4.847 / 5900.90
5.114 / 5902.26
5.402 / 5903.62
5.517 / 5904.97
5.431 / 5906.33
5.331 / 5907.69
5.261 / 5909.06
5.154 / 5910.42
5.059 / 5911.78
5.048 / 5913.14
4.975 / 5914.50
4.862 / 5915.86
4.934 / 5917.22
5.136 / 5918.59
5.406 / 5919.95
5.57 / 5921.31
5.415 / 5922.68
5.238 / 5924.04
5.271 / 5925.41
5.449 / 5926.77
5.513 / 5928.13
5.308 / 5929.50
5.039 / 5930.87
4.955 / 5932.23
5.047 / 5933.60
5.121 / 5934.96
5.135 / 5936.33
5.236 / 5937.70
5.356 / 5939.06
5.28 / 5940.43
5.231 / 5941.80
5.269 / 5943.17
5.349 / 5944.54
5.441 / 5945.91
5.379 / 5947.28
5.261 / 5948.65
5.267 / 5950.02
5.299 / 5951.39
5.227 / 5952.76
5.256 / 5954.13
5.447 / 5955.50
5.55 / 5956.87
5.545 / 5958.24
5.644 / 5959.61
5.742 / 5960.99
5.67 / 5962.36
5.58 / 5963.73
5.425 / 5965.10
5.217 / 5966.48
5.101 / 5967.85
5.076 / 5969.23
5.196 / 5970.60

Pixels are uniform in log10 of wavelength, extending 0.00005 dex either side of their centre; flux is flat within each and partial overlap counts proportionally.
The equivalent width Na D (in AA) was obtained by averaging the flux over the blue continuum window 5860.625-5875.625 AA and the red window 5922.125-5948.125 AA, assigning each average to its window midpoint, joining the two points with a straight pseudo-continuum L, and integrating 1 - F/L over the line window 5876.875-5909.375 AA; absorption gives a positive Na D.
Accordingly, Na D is 4.73 AA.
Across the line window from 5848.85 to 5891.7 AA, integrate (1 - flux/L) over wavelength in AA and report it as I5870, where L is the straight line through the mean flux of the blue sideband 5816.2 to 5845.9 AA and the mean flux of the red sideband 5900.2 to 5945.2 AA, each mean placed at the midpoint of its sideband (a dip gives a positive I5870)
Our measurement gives 2.5 AA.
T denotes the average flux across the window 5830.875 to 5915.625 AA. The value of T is 5.05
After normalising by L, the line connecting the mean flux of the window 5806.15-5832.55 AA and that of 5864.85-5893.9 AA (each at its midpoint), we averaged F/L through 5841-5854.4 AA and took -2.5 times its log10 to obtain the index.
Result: -0.02 mag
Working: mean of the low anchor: 5.7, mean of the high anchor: 4.79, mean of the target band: 5.35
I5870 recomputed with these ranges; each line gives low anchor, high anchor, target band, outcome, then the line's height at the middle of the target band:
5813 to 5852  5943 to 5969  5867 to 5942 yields 6.8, 5.45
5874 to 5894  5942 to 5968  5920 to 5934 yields -0.7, 5.04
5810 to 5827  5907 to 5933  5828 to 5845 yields 0.5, 5.58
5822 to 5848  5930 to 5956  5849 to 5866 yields 0.1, 5.43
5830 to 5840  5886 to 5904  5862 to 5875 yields -2.0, 4.73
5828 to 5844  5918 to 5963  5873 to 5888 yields 1.3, 5.37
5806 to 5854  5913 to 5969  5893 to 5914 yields 2.1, 5.38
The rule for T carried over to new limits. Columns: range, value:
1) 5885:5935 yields 4.84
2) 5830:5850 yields 5.39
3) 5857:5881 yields 5.33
